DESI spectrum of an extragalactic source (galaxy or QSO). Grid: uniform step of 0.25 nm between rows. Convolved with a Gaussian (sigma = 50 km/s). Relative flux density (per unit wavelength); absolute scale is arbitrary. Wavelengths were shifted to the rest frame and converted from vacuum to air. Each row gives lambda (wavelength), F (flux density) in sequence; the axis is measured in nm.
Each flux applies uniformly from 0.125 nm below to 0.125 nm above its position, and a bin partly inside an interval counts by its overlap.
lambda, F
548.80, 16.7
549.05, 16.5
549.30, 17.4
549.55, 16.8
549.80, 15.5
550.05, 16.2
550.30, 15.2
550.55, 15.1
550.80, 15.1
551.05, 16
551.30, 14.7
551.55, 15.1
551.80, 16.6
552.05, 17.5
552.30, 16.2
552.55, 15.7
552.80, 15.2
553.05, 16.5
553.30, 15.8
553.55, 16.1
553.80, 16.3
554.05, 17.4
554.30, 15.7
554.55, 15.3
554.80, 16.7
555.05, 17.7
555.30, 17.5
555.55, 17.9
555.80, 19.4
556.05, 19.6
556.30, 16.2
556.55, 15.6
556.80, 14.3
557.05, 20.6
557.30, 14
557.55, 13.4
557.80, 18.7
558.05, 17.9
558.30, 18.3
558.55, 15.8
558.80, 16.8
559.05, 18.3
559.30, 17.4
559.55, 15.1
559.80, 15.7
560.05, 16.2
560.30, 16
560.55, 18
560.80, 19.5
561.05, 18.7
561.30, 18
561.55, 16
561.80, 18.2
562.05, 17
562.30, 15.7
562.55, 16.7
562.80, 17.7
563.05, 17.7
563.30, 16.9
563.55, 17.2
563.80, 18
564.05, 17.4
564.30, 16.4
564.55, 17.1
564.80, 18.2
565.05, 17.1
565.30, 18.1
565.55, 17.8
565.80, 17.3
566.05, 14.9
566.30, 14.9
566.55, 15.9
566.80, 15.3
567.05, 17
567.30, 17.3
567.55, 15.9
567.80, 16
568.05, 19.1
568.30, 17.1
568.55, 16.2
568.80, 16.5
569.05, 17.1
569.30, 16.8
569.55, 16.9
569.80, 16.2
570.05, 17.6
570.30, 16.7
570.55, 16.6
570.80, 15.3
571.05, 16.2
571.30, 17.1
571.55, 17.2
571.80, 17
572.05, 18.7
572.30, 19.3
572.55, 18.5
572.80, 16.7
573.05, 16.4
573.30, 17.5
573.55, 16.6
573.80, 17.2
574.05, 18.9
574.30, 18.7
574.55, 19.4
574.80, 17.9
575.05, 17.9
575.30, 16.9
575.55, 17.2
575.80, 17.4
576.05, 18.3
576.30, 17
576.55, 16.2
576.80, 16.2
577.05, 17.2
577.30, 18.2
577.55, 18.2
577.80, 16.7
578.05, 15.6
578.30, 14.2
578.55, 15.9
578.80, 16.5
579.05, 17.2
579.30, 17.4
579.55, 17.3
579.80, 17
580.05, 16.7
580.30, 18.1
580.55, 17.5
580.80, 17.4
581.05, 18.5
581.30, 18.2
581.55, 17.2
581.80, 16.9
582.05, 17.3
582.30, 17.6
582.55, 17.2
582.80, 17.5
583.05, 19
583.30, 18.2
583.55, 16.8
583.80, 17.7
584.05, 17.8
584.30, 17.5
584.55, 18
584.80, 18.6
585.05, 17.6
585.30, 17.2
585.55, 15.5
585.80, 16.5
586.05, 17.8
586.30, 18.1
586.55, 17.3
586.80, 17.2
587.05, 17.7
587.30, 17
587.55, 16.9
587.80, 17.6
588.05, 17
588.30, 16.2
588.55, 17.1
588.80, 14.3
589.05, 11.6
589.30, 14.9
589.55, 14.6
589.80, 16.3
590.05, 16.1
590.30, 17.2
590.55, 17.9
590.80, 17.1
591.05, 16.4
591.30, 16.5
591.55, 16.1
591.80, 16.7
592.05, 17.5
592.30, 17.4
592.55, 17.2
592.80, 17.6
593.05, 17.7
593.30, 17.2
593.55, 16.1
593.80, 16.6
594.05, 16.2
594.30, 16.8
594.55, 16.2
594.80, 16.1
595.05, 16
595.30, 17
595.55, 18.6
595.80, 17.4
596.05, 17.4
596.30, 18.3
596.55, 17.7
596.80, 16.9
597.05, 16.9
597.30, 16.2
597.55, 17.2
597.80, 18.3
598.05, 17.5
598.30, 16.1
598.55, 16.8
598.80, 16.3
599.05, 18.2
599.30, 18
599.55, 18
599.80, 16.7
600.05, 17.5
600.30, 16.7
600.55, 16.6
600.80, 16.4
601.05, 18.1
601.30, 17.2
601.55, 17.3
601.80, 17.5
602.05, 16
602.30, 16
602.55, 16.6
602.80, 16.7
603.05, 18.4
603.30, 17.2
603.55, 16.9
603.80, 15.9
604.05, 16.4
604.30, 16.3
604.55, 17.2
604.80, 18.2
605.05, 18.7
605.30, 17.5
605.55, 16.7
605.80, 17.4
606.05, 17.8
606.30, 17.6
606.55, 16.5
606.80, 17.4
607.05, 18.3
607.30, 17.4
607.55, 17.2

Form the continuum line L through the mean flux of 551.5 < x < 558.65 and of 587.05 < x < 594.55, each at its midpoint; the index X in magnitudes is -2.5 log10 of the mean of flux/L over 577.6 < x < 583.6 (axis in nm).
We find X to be -0.04 mag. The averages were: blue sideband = 16.7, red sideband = 16.5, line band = 17.2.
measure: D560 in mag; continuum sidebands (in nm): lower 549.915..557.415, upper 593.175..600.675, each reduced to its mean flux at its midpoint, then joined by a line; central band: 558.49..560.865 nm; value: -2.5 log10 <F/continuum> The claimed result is -0.02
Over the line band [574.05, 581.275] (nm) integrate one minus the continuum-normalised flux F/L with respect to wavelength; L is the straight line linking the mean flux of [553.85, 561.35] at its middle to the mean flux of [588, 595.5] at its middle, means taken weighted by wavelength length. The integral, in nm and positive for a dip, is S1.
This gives -0.27 nm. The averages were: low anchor 17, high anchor 16.4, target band 17.3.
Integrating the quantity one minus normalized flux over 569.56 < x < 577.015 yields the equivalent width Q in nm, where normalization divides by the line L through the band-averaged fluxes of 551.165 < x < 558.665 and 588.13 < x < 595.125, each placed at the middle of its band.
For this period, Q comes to -0.39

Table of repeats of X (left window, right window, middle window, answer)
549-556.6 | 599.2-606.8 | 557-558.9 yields -0.02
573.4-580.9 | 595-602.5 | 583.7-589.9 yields 0.03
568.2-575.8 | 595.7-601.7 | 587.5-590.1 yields 0.11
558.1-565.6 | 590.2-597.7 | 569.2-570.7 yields 0.03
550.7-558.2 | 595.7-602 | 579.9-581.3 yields -0.05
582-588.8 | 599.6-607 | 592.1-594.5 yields 0.02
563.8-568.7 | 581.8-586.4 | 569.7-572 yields 0.02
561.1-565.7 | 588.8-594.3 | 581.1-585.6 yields -0.06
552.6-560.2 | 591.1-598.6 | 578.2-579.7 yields 0.03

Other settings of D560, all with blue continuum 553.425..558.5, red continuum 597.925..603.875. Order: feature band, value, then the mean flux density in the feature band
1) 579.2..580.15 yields -0.01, 17.1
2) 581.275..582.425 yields -0.02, 17.4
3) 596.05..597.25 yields -0.02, 17.4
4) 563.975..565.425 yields -0.03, 17.4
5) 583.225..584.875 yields -0.05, 17.8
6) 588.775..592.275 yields 0.06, 16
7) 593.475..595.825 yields 0.02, 16.7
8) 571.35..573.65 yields -0.04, 17.5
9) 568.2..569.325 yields 0.01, 16.7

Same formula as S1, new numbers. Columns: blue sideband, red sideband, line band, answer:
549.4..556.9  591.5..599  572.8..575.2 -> -0.159 nm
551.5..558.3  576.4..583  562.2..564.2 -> -0.042 nm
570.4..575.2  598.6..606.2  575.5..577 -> 0.037 nm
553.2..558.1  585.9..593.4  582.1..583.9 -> -0.108 nm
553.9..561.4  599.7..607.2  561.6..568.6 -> 0.055 nm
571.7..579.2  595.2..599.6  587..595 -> 0.405 nm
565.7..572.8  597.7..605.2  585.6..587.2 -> -0.034 nm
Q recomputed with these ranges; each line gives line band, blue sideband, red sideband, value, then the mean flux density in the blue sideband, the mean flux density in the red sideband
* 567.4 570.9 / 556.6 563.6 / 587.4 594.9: 0.019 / 17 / 16.4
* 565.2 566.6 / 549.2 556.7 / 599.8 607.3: 0.008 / 16.4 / 17.1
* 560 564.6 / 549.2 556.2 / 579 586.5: -0.145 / 16.4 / 17.5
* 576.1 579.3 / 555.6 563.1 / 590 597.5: 0.069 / 17.1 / 17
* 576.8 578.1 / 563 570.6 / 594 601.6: -0.017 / 16.9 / 17.1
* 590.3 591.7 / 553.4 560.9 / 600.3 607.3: 0.020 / 16.9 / 17.1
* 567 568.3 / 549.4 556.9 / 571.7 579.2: -0.008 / 16.3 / 17.3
